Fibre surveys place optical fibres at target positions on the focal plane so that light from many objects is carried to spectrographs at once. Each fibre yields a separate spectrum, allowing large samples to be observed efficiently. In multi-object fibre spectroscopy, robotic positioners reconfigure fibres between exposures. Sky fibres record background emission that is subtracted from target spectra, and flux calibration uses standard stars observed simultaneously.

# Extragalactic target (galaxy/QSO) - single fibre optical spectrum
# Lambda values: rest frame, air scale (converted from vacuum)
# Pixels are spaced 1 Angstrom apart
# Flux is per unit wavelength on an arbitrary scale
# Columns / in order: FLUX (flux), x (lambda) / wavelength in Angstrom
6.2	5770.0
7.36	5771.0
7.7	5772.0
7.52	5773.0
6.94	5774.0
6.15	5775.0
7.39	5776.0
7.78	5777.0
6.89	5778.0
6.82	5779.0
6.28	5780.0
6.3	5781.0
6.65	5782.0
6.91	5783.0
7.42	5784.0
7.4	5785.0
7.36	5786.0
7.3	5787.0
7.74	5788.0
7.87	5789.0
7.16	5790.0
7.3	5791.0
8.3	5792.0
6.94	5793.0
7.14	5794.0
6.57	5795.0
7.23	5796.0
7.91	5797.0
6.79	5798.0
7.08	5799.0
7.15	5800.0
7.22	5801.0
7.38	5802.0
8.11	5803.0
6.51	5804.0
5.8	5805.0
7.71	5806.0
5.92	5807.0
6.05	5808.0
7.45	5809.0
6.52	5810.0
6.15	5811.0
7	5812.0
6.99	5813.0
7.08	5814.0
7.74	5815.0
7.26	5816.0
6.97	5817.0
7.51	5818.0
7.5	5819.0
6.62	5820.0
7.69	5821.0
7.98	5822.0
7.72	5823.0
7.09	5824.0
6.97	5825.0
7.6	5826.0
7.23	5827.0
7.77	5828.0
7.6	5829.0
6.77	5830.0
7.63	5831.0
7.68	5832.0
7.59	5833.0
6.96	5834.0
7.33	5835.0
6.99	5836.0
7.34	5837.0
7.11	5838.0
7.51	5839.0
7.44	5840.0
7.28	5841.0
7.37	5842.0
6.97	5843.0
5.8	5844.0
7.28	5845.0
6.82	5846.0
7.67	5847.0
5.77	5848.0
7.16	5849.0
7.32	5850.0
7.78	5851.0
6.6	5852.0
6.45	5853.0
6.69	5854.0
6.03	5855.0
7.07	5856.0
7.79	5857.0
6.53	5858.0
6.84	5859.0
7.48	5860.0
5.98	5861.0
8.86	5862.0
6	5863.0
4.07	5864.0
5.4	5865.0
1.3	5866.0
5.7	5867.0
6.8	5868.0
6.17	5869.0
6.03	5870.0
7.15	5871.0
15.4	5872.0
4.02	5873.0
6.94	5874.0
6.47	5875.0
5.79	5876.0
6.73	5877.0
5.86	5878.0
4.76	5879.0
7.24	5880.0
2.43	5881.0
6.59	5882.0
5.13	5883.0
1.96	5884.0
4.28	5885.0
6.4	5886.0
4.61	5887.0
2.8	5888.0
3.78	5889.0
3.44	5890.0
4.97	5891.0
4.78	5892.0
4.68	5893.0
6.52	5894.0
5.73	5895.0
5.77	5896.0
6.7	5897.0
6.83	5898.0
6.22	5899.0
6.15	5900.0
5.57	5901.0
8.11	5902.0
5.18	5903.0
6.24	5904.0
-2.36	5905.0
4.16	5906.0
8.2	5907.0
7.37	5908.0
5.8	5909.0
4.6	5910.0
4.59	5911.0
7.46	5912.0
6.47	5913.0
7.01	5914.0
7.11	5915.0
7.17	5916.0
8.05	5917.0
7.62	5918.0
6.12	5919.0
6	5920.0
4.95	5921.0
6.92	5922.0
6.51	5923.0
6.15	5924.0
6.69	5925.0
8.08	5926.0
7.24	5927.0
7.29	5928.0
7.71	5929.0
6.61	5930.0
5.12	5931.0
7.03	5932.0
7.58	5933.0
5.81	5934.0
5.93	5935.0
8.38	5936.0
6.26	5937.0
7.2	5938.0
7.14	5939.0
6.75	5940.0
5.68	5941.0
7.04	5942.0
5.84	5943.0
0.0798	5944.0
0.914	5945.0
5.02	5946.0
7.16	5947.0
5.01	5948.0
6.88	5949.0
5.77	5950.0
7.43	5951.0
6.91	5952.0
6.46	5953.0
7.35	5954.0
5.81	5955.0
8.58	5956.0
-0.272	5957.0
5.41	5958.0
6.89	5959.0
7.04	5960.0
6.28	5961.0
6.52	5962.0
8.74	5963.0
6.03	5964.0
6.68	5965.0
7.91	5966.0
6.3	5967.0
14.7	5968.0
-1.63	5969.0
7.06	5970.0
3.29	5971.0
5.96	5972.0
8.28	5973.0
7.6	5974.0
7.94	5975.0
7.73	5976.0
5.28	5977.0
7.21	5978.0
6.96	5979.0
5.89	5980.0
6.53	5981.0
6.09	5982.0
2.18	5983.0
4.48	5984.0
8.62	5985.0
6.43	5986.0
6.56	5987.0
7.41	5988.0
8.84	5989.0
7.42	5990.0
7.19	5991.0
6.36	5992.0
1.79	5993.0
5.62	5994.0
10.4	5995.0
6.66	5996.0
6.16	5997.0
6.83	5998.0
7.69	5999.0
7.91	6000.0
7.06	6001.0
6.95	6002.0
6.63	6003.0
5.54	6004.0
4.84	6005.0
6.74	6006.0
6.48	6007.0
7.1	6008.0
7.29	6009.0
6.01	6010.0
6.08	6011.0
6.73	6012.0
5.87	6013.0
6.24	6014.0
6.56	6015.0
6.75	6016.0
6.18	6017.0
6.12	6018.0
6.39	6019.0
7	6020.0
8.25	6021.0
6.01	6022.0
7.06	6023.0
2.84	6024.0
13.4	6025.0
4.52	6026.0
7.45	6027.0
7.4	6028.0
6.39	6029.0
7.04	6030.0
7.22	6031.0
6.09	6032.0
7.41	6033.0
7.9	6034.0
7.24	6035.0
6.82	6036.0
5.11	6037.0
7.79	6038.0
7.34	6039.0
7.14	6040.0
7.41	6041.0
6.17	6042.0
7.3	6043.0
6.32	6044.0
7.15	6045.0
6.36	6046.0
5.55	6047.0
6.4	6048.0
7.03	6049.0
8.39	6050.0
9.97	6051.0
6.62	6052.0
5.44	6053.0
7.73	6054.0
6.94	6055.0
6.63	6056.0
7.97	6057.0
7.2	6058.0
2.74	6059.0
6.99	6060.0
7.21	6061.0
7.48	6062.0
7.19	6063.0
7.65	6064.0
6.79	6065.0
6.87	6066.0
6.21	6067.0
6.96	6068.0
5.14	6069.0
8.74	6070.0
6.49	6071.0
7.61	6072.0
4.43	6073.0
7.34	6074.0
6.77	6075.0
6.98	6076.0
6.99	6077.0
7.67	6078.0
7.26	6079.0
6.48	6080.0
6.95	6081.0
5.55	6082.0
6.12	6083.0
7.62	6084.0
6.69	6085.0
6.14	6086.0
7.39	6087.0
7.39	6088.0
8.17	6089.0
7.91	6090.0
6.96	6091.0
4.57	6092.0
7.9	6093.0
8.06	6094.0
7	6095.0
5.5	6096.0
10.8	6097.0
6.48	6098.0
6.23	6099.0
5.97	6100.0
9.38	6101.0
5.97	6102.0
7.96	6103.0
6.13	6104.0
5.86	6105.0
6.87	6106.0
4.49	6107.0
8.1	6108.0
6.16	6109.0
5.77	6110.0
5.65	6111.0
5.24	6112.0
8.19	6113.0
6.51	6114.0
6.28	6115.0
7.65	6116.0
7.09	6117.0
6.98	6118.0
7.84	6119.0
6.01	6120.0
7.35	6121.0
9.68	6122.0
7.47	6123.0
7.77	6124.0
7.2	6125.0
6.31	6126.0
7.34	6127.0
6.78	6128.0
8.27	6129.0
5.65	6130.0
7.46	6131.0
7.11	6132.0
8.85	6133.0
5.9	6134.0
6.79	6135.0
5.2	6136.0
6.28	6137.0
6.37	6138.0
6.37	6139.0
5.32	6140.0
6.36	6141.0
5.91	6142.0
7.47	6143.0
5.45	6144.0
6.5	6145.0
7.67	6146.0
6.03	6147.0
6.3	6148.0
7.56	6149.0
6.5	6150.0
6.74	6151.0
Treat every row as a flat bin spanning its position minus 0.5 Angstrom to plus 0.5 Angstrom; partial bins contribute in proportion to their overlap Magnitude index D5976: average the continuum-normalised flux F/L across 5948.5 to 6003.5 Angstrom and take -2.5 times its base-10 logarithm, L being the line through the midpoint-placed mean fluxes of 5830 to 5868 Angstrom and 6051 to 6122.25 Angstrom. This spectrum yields 0.04 mag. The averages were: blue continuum 6.75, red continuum 6.87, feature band 6.56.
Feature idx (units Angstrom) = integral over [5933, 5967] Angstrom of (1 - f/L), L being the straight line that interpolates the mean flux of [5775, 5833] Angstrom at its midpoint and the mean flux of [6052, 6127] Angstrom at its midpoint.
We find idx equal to 4.4 Angstrom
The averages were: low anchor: 7.17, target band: 6.11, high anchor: 6.88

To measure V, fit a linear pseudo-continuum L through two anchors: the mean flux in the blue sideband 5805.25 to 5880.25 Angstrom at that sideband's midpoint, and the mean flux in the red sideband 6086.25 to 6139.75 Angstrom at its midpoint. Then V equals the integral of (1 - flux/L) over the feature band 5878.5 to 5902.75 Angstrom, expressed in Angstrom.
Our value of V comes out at 5.9 Angstrom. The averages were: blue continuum 6.9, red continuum 6.94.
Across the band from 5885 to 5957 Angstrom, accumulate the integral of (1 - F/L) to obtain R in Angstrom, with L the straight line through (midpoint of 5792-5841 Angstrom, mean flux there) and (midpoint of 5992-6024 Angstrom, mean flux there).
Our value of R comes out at 8.9 Angstrom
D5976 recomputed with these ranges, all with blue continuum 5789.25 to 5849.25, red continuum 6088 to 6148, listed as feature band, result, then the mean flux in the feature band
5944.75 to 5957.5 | 0.22 mag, 5.71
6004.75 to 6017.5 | 0.09 mag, 6.4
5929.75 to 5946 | 0.21 mag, 5.8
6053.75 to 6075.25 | 0.02 mag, 6.77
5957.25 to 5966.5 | 0.06 mag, 6.64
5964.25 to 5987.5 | 0.09 mag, 6.43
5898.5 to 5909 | 0.27 mag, 5.5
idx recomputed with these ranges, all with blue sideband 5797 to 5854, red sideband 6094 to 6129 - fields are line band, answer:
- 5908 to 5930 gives 1.3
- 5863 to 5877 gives 1.7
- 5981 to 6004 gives 1.5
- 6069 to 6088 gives 0.5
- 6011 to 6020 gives 0.8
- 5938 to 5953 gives 3.0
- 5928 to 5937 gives 0.4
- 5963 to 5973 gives 0.8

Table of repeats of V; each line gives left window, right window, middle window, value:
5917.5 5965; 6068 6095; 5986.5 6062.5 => -1.9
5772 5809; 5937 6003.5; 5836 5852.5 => -0.5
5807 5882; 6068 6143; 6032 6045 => -0.2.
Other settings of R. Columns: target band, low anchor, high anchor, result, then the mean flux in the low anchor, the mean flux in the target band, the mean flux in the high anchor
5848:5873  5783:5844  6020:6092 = 1.6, 7.22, 6.7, 6.91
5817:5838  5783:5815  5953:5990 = -1.0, 7.12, 7.36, 6.48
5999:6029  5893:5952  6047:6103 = -0.2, 6.14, 6.68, 6.96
